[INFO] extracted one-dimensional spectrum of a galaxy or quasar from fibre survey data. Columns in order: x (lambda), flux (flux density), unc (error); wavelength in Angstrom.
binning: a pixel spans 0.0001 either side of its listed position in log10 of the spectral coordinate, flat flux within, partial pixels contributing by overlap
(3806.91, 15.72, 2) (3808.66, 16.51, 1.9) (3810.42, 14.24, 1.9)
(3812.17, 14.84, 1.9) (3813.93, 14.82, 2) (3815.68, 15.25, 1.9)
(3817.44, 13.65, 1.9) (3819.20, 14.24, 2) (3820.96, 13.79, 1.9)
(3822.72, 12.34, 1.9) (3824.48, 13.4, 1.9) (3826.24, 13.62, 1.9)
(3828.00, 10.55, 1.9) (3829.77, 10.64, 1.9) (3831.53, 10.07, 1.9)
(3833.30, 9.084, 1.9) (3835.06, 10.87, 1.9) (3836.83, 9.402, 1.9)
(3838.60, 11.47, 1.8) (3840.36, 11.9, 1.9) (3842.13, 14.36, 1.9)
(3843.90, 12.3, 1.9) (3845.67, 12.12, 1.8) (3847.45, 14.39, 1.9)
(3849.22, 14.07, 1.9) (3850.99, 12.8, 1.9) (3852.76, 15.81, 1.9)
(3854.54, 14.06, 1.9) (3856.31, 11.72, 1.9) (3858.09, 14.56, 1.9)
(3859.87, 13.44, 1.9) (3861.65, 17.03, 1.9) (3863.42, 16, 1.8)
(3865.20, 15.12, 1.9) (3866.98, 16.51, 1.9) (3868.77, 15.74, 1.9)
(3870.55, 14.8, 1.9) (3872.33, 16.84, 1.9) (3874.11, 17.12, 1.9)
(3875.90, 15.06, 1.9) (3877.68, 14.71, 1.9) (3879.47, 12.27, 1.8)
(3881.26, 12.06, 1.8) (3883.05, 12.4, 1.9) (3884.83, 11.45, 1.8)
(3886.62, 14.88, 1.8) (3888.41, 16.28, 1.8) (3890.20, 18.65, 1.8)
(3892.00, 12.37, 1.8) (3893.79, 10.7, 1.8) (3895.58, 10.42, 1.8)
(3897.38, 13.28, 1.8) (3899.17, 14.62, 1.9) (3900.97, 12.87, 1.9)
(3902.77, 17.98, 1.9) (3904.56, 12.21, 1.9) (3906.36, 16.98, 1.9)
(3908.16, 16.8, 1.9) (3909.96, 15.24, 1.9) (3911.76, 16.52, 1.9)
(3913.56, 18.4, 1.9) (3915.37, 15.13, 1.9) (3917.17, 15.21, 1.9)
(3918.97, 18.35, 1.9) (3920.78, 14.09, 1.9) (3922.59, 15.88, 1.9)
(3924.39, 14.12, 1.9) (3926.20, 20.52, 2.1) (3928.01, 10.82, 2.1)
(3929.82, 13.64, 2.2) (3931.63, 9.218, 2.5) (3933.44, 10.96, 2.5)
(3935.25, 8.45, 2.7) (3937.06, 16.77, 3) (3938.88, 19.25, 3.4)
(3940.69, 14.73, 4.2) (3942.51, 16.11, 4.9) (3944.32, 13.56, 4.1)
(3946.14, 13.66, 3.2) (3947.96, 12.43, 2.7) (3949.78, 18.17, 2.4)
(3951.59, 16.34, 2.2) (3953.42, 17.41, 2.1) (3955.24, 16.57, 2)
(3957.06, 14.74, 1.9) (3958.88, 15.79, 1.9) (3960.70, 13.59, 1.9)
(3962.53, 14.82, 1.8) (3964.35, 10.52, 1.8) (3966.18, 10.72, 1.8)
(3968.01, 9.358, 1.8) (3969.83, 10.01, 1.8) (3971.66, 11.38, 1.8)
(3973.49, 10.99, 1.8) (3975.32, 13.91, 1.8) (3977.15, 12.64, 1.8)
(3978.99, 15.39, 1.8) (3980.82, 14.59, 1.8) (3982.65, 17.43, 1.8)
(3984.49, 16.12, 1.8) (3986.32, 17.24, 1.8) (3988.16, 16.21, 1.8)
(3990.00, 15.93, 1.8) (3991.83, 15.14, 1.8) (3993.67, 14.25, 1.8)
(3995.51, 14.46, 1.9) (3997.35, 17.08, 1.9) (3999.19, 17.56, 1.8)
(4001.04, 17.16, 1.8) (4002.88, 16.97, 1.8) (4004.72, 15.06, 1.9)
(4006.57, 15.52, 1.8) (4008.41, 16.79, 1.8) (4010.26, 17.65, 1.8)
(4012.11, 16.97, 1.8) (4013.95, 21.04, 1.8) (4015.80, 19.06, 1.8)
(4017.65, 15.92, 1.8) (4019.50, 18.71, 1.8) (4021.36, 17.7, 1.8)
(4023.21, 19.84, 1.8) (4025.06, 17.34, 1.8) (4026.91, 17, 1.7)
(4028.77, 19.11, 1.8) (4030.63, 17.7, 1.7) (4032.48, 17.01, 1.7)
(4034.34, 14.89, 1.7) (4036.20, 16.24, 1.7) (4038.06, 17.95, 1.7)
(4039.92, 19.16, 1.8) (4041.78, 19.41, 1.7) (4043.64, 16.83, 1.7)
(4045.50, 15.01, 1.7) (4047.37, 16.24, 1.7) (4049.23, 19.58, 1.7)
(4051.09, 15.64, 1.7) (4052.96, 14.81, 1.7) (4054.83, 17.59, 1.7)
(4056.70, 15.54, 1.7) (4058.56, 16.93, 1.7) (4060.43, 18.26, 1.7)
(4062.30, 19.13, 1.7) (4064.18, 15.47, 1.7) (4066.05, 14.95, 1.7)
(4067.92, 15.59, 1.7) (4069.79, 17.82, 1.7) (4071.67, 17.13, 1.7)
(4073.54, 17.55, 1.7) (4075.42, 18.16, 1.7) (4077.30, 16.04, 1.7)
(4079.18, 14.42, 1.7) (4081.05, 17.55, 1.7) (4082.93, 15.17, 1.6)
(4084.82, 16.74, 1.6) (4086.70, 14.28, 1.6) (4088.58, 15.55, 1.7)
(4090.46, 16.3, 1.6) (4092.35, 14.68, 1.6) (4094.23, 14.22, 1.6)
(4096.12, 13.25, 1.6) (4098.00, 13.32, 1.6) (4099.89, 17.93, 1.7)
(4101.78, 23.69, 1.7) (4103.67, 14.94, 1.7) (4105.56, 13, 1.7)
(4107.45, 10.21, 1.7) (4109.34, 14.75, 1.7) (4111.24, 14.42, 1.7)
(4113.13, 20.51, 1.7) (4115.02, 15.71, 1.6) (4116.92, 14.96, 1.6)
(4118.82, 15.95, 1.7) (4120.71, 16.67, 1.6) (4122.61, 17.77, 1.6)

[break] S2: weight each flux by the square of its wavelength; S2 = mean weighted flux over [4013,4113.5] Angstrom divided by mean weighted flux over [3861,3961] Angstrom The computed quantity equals 1.21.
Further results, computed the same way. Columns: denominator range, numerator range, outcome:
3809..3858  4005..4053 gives 1.50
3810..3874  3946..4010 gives 1.17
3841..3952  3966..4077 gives 1.20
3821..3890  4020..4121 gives 1.36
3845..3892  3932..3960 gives 1.06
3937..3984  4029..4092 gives 1.23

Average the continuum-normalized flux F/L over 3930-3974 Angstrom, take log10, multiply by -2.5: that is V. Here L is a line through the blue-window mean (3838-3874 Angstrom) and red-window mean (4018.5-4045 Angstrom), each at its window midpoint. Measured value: 0.19 mag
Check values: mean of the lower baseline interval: 14.3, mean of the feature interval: 13.6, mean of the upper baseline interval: 17.7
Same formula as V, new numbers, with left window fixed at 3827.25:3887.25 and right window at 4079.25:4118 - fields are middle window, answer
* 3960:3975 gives 0.24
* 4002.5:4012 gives -0.12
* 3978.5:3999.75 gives -0.10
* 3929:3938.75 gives 0.14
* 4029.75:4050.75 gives -0.15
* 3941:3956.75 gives -0.09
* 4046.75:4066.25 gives -0.11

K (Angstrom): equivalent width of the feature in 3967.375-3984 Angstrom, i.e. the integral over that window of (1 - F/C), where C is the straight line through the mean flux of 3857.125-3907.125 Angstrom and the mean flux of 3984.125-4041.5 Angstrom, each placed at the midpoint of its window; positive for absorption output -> 3.43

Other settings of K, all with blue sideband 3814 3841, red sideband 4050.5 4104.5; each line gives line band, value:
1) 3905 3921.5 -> -3.3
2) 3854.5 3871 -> -2.9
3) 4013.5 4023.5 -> -2.1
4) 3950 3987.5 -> 1.0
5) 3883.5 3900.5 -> -0.5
